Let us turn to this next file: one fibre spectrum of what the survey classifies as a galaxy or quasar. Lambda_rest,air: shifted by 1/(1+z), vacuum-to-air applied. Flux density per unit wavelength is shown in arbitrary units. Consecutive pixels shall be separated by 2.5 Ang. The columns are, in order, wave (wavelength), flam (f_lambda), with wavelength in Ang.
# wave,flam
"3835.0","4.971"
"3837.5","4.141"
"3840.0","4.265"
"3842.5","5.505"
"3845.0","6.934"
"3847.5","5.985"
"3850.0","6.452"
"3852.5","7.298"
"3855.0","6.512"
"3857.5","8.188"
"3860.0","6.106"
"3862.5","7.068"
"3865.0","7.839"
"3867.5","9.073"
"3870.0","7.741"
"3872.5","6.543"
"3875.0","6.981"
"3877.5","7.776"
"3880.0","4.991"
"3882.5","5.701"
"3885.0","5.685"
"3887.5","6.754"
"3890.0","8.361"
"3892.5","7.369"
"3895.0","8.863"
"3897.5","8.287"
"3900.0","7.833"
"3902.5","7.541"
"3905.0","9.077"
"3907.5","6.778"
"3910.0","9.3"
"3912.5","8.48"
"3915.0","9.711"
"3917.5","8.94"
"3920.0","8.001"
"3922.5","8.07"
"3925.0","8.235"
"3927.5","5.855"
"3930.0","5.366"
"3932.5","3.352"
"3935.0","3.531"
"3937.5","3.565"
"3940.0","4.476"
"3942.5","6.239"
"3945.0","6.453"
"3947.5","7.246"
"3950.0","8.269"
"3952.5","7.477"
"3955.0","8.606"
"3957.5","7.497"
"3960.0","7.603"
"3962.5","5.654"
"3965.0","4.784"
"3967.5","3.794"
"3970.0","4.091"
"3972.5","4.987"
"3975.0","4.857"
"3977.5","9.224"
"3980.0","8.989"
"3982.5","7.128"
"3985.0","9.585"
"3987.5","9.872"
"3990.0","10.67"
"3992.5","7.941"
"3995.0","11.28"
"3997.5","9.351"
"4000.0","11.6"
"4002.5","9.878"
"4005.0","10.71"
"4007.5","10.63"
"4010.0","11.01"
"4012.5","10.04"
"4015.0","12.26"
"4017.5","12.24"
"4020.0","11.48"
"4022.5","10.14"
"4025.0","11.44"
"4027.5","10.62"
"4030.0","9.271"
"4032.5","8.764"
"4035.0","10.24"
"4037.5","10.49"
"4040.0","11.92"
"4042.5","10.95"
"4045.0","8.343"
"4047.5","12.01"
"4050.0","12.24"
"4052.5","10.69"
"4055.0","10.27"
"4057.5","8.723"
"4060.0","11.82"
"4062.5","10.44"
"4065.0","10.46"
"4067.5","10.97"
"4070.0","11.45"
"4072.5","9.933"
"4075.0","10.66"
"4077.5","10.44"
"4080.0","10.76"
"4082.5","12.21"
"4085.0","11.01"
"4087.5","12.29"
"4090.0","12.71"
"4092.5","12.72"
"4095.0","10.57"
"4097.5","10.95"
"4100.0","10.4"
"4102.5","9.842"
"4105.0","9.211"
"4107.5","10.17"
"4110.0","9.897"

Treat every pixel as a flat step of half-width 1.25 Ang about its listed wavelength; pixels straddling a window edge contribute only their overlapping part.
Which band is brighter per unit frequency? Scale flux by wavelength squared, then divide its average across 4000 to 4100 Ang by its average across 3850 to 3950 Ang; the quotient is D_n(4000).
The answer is 1.66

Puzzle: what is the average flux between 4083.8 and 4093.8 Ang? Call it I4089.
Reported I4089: 12.2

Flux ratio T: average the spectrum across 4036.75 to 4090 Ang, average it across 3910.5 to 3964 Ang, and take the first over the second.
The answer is 1.60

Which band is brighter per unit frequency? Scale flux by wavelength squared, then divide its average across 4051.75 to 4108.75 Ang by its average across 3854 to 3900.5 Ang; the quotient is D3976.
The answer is 1.65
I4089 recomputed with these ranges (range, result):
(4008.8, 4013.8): 10.5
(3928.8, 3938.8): 3.95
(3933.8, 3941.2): 3.86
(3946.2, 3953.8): 7.66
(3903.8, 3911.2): 8.37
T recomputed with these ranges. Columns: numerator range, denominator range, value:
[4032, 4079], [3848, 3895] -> 1.50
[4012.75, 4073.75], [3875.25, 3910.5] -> 1.45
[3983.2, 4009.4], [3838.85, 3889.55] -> 1.51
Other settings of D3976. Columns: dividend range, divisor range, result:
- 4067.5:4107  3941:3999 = 1.56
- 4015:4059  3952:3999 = 1.45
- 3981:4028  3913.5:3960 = 1.60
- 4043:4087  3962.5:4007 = 1.37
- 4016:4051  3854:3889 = 1.68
